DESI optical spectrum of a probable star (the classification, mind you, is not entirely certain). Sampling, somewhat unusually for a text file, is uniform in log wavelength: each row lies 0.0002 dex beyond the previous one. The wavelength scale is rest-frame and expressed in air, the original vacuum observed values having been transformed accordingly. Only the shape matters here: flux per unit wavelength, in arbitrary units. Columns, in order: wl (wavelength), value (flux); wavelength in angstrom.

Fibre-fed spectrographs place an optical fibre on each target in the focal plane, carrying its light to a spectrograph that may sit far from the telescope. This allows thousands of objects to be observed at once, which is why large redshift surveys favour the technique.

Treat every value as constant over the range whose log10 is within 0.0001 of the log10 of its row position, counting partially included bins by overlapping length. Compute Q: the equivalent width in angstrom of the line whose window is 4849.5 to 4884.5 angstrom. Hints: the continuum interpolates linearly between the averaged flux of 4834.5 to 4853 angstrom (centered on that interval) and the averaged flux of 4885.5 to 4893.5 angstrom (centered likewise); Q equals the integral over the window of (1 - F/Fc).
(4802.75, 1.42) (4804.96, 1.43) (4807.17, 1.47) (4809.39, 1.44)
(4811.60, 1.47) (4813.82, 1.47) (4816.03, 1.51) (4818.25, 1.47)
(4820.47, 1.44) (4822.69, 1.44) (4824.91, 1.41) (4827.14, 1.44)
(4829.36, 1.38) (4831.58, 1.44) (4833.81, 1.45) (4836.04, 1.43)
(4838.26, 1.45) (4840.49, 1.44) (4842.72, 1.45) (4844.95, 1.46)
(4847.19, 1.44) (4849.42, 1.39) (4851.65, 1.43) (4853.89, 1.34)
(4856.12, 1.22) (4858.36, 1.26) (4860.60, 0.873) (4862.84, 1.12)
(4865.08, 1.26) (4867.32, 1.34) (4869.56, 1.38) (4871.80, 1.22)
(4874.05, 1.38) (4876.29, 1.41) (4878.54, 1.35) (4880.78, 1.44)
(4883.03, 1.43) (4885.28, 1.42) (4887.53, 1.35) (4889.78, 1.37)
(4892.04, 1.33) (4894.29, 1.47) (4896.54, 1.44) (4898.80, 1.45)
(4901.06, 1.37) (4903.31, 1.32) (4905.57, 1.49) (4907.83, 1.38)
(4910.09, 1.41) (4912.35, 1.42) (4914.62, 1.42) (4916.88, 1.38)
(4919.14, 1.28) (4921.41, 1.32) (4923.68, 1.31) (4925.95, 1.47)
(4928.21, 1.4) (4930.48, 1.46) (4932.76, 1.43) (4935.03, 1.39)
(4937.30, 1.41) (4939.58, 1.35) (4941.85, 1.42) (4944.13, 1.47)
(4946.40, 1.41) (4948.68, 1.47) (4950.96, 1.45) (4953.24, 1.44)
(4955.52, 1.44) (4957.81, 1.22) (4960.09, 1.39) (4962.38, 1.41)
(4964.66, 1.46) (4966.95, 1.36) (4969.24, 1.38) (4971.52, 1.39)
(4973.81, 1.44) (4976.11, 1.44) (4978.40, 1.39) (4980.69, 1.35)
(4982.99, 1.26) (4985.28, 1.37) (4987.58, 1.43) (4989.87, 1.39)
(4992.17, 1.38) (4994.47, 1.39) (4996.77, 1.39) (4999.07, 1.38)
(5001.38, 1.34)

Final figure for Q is 2.42 angstrom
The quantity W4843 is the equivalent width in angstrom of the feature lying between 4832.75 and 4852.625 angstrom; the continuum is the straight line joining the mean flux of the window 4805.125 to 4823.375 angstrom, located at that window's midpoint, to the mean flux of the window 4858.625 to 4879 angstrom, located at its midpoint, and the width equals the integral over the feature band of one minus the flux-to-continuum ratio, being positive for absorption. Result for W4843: -1.2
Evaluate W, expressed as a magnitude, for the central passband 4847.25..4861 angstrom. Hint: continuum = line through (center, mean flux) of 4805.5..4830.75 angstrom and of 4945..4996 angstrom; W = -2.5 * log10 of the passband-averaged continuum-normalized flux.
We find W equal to 0.12 mag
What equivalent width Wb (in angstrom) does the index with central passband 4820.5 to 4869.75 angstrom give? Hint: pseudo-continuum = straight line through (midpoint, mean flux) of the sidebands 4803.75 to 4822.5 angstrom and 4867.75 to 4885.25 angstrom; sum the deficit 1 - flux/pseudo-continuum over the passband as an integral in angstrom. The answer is 2.1 angstrom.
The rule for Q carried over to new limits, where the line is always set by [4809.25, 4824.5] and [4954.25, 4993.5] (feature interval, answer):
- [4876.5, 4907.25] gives 0.5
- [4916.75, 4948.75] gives 0.2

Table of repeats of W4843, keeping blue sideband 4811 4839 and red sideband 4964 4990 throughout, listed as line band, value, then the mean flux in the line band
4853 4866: 2.3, 1.17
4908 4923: 0.4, 1.37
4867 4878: 0.6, 1.35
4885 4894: 0.3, 1.37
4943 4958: -0.3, 1.43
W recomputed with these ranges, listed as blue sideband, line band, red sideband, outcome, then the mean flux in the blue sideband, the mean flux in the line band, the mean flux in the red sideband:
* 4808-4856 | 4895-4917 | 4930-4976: 0.006 mag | 1.43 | 1.41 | 1.41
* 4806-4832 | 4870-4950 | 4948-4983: 0.016 mag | 1.45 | 1.4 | 1.4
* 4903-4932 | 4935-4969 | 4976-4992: -0.019 mag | 1.39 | 1.41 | 1.37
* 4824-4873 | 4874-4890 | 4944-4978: -0.025 mag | 1.35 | 1.4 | 1.41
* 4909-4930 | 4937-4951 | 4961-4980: -0.024 mag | 1.38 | 1.42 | 1.41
